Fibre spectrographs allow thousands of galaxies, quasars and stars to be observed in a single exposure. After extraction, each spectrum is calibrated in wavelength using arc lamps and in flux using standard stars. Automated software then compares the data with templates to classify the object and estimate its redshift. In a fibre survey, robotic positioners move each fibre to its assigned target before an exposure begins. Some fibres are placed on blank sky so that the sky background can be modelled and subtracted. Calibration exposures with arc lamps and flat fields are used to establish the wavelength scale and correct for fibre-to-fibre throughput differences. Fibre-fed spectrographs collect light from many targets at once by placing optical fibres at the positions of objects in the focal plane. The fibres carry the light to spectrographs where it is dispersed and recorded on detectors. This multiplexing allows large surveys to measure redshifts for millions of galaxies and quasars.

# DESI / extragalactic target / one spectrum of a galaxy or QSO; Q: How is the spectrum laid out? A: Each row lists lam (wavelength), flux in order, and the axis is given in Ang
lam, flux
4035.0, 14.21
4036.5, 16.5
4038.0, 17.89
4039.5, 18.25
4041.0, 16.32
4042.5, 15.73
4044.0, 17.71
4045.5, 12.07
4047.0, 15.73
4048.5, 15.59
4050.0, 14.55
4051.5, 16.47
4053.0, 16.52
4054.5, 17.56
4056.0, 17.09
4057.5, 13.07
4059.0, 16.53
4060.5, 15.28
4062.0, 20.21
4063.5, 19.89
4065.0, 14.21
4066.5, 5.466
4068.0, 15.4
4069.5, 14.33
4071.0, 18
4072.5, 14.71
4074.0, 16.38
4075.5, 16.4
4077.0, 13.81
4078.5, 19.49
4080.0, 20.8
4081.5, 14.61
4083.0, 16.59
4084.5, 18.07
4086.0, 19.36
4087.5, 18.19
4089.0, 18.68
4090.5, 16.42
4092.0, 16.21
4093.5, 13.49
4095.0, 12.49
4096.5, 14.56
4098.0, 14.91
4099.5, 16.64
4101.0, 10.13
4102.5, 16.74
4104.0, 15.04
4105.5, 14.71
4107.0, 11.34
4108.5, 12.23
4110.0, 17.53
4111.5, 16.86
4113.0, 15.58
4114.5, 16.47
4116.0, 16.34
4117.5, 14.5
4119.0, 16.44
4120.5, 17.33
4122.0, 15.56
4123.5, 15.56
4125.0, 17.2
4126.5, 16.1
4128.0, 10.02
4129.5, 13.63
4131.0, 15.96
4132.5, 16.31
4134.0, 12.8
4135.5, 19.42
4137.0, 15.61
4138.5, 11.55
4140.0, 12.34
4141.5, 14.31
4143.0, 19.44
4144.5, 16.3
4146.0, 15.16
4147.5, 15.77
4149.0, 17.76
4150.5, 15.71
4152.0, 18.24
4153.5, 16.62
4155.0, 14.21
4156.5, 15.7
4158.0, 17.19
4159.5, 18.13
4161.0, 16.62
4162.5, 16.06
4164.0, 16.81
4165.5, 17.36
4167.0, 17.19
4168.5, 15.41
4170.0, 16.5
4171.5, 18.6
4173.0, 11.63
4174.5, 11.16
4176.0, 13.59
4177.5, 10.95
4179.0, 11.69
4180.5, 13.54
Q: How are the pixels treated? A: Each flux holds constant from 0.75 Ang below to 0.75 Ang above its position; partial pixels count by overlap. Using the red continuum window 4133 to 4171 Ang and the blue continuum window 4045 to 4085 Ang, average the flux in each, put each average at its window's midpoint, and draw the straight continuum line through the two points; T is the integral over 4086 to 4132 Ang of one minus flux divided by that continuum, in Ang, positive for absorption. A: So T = 2.0 Ang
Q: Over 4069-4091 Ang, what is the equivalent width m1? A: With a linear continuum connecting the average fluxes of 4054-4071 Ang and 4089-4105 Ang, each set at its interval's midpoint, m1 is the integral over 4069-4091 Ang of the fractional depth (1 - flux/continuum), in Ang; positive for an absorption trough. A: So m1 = -2.84 Ang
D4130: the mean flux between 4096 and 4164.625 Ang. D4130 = 15.5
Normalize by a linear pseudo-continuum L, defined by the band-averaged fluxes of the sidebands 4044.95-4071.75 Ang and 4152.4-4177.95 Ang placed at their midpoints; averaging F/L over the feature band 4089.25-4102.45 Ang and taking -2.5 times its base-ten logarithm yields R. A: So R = 0.06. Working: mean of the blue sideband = 15.5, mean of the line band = 14.6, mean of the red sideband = 15.6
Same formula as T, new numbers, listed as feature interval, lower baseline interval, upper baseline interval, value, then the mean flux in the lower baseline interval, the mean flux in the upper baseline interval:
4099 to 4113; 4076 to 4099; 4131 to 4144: 1.27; 16.5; 15.3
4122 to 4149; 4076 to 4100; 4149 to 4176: 1.64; 16.5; 16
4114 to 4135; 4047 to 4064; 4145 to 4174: 1.34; 16.5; 16.3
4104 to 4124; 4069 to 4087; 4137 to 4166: 1.32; 16.9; 16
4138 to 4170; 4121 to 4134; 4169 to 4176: -3.29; 15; 14.4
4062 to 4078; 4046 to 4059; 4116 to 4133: 0.51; 15.8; 15.4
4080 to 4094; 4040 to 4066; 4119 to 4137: -1.16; 16.1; 15.5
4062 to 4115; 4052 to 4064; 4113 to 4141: 1.67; 16.9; 15.2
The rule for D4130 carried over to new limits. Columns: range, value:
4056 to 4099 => 16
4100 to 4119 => 14.9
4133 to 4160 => 15.9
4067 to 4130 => 15.7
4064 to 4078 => 14.5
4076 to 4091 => 17.6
